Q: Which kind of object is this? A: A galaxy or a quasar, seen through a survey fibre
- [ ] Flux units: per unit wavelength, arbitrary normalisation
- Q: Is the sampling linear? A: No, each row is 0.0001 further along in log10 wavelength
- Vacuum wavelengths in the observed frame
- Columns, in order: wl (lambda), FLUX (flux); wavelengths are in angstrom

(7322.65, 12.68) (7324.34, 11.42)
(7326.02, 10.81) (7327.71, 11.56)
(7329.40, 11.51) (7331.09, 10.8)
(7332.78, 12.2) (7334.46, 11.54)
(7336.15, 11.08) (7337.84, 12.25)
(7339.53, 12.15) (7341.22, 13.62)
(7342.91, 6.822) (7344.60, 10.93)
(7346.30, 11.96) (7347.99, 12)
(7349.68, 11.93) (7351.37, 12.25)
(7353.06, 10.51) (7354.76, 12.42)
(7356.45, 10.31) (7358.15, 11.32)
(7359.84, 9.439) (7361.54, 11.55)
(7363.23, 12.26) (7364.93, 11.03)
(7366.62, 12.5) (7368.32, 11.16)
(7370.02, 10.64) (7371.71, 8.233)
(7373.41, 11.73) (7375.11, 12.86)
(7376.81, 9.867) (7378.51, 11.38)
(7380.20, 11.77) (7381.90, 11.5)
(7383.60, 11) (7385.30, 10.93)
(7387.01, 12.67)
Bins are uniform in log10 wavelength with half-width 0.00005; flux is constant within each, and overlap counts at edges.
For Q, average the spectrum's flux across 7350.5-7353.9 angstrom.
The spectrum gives 11.4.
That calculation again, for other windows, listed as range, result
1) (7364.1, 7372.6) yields 10.7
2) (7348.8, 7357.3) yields 11.5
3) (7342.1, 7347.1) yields 9.89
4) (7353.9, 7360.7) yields 10.9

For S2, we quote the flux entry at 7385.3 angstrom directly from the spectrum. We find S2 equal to 10.93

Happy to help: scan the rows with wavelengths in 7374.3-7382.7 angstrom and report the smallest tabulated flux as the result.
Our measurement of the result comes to 9.867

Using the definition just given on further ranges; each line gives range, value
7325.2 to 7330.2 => 10.81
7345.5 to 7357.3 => 10.31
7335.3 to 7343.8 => 6.822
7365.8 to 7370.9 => 10.64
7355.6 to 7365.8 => 9.439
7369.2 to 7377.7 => 8.233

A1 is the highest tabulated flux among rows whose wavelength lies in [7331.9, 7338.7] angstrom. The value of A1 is 12.25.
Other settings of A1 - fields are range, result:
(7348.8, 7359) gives 12.42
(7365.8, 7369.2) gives 12.5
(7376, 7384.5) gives 11.77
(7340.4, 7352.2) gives 13.62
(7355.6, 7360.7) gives 11.32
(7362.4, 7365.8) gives 12.26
